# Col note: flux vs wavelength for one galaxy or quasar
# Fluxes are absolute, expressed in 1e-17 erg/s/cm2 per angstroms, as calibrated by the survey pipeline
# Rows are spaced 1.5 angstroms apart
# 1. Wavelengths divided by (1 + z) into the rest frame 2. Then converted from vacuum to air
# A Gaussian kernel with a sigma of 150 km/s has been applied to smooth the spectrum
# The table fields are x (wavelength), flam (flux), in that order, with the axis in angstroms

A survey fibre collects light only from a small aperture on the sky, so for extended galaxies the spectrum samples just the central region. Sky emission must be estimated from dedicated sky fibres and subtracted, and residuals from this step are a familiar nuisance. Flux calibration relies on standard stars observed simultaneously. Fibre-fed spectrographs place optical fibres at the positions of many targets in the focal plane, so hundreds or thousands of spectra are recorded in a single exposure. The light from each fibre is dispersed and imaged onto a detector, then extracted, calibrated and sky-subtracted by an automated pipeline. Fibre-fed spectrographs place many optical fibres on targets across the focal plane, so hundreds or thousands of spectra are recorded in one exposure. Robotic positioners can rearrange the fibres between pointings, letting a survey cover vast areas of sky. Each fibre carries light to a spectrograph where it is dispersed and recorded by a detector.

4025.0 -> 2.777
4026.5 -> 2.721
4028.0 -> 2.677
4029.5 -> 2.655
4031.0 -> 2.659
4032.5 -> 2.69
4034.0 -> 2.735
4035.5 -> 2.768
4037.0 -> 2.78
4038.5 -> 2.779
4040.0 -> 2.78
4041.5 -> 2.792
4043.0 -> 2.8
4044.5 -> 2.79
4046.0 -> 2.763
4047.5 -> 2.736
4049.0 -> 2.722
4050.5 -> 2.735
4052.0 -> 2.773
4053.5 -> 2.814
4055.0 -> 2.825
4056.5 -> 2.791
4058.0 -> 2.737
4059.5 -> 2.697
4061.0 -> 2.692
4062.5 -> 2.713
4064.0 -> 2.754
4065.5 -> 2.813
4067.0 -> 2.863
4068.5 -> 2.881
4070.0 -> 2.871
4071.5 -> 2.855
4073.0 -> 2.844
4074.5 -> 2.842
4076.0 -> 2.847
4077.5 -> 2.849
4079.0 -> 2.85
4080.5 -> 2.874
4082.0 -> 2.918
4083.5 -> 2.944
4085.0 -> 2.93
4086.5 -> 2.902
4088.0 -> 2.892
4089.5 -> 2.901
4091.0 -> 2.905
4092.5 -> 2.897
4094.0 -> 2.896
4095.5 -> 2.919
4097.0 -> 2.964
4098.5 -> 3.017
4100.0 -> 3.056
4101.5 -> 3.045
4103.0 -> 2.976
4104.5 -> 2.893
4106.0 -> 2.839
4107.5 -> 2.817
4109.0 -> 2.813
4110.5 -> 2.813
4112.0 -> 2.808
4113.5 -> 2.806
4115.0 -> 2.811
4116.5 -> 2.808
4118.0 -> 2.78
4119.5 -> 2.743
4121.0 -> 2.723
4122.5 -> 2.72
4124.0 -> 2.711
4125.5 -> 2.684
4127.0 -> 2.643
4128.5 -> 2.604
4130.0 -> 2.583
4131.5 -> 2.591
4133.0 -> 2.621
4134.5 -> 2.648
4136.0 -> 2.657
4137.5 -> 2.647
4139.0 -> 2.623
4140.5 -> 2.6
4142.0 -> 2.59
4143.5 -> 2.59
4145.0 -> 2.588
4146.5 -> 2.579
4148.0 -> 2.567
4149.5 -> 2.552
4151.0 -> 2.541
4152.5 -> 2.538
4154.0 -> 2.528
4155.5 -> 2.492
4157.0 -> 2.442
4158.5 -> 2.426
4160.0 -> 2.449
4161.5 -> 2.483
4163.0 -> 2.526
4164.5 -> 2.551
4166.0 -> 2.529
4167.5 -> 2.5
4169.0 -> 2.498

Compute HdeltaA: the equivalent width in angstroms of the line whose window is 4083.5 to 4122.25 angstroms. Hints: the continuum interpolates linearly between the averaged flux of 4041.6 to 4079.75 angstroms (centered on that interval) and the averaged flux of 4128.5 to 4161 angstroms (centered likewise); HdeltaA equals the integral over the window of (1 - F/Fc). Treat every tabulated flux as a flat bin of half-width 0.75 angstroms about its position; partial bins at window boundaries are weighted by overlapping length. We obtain -2.9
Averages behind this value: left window 2.79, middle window 2.88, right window 2.56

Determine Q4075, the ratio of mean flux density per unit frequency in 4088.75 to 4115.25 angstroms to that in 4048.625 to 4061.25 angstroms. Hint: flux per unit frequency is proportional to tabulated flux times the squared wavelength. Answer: 1.08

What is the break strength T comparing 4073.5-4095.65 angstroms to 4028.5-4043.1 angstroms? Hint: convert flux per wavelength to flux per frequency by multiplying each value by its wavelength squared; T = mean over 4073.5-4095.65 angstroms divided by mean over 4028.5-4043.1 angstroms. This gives 1.1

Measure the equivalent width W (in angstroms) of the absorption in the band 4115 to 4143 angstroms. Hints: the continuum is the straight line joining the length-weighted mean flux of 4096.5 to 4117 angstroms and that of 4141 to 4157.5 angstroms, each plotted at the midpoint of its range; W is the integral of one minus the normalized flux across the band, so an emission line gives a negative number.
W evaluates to 0.4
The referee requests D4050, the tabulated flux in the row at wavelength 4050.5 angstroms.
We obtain 2.735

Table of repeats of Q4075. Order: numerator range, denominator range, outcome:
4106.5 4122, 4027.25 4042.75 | 1.06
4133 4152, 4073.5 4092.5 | 0.93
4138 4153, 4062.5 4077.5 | 0.94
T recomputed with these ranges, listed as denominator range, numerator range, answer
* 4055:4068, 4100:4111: 1.07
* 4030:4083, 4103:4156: 0.99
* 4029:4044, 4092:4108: 1.10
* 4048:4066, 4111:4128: 1.03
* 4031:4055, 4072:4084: 1.06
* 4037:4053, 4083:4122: 1.07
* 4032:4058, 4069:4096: 1.06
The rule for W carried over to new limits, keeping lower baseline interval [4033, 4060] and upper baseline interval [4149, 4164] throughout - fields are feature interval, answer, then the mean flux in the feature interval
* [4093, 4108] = -1.8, 2.94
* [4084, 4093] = -0.8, 2.91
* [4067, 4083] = -1.0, 2.86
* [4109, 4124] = -1.0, 2.78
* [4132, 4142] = -0.3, 2.63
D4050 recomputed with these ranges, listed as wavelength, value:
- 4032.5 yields 2.69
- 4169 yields 2.498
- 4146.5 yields 2.579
